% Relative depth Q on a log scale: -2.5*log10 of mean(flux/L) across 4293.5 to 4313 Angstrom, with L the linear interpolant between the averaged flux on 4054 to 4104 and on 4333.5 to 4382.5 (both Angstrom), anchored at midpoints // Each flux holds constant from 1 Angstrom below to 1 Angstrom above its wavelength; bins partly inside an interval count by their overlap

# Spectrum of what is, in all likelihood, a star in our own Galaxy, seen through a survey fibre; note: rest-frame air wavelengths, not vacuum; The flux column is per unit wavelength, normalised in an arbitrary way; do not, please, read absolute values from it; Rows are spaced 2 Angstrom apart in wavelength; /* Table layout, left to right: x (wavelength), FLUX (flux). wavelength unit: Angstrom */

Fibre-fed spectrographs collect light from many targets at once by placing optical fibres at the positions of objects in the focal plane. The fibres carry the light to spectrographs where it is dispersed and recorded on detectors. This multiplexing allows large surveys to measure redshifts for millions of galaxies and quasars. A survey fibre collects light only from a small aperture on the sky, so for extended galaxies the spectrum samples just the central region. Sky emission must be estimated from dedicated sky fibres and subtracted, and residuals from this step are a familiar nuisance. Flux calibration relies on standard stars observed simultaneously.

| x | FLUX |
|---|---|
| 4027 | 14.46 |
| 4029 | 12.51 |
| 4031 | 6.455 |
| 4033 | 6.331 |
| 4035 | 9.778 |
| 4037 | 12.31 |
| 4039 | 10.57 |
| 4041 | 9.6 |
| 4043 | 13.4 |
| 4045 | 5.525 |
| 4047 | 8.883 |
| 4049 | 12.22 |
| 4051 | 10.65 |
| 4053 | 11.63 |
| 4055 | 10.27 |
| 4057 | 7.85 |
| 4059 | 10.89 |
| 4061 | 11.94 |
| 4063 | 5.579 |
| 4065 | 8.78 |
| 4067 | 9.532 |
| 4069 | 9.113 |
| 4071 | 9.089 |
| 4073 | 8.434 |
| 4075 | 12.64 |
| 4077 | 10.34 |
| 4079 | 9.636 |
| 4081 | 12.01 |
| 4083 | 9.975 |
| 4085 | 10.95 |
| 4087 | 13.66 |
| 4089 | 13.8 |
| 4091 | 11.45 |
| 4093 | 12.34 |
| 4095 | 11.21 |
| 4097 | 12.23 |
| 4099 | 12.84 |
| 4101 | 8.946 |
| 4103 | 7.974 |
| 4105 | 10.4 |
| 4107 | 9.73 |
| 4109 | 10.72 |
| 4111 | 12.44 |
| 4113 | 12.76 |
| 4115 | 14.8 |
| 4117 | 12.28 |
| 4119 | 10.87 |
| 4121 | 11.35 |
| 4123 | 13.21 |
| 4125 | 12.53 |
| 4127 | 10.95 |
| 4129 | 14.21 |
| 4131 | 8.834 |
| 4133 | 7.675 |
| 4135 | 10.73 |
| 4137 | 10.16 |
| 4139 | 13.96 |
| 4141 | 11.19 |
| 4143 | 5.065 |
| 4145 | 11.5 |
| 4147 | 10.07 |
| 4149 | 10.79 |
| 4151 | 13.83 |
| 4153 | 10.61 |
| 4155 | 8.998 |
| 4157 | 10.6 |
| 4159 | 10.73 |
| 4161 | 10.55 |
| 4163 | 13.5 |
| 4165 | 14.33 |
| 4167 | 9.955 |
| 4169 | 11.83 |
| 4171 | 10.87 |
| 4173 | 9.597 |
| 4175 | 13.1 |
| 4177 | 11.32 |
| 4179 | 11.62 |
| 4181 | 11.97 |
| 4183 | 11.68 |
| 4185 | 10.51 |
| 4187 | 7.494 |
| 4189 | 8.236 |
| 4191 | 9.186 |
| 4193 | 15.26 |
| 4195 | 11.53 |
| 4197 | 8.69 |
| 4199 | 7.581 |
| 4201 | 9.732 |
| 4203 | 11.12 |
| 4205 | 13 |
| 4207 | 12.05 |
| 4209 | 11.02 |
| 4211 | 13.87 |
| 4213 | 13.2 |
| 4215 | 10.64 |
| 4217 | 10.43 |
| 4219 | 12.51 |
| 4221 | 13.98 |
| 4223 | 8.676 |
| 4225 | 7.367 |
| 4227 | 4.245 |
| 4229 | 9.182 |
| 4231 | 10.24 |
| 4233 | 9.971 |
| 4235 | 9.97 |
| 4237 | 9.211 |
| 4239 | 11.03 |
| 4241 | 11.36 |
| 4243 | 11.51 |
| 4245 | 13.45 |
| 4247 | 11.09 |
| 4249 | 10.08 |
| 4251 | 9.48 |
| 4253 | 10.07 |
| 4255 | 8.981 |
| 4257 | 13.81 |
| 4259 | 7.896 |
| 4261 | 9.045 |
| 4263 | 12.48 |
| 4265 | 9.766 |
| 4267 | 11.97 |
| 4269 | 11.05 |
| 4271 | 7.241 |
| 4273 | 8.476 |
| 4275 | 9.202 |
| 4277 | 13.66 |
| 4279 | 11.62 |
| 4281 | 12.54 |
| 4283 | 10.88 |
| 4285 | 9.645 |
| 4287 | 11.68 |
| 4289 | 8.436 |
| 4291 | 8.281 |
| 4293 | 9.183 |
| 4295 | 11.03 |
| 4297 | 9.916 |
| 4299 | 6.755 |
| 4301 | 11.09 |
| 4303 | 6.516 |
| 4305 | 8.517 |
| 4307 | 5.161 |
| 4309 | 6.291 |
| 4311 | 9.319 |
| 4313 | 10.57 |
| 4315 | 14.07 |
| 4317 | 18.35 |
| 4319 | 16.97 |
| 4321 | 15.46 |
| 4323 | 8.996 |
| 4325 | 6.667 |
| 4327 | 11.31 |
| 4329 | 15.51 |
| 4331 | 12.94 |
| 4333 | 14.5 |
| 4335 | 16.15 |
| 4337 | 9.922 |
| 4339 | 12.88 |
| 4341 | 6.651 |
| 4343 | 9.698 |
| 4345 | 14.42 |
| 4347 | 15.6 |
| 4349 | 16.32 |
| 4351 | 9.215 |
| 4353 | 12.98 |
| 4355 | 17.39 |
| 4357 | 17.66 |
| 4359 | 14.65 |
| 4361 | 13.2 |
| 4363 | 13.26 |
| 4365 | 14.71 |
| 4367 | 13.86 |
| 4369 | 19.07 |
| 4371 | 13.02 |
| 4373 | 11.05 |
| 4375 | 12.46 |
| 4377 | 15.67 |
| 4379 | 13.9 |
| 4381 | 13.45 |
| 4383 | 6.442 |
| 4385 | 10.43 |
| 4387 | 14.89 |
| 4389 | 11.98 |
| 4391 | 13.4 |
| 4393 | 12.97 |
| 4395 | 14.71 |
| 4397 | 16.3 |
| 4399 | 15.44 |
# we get 0.47 mag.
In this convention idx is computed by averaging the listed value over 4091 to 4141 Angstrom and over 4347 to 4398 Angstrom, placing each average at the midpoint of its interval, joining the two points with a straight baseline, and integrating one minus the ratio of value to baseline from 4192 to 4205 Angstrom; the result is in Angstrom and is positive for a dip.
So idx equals 1.40 Angstrom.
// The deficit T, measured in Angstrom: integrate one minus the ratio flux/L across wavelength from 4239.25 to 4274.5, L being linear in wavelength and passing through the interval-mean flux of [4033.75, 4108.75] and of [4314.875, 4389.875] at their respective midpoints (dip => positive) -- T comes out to 5.3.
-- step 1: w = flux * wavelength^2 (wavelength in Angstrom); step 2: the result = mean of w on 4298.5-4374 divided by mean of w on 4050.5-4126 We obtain 1.3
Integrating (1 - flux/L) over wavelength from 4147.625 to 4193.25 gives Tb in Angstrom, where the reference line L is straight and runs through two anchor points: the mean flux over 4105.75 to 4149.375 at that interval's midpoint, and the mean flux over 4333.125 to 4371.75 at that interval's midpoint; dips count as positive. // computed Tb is 2.3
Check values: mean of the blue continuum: 11.2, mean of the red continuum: 13.7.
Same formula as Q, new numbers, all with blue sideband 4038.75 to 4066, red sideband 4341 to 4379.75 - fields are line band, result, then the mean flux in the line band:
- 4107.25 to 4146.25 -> -0.05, 11.3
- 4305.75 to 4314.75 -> 0.50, 8.37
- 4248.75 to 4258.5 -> 0.20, 10.4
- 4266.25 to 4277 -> 0.27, 9.91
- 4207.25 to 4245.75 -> 0.14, 10.6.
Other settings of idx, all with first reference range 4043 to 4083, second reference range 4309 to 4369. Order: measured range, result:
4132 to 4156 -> 1.0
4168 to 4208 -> 1.9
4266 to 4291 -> 4.0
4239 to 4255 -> 1.6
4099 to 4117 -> -1.3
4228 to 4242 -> 2.1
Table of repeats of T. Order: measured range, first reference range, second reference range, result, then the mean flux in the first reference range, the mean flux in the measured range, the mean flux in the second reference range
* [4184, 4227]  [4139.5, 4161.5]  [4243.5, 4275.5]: -1.0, 10.4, 10.6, 10.3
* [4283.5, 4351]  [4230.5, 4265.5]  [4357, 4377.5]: 8.4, 10.5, 11.1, 14.2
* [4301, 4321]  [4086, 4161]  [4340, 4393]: 3.0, 11.2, 10.9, 13.3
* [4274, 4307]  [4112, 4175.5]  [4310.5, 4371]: 7.9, 11.3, 9.79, 13.4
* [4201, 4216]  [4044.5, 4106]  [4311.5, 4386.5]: -0.3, 10.4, 12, 13.2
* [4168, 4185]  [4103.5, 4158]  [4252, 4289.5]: -0.9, 11.1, 11.4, 10.5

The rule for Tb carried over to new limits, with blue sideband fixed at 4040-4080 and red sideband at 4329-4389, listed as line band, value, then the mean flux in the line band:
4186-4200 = 2.0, 9.71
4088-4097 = -1.8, 12.2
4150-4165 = -0.7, 11.5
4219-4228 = 2.1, 9.01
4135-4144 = 0.5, 10.2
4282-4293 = 2.4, 9.73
